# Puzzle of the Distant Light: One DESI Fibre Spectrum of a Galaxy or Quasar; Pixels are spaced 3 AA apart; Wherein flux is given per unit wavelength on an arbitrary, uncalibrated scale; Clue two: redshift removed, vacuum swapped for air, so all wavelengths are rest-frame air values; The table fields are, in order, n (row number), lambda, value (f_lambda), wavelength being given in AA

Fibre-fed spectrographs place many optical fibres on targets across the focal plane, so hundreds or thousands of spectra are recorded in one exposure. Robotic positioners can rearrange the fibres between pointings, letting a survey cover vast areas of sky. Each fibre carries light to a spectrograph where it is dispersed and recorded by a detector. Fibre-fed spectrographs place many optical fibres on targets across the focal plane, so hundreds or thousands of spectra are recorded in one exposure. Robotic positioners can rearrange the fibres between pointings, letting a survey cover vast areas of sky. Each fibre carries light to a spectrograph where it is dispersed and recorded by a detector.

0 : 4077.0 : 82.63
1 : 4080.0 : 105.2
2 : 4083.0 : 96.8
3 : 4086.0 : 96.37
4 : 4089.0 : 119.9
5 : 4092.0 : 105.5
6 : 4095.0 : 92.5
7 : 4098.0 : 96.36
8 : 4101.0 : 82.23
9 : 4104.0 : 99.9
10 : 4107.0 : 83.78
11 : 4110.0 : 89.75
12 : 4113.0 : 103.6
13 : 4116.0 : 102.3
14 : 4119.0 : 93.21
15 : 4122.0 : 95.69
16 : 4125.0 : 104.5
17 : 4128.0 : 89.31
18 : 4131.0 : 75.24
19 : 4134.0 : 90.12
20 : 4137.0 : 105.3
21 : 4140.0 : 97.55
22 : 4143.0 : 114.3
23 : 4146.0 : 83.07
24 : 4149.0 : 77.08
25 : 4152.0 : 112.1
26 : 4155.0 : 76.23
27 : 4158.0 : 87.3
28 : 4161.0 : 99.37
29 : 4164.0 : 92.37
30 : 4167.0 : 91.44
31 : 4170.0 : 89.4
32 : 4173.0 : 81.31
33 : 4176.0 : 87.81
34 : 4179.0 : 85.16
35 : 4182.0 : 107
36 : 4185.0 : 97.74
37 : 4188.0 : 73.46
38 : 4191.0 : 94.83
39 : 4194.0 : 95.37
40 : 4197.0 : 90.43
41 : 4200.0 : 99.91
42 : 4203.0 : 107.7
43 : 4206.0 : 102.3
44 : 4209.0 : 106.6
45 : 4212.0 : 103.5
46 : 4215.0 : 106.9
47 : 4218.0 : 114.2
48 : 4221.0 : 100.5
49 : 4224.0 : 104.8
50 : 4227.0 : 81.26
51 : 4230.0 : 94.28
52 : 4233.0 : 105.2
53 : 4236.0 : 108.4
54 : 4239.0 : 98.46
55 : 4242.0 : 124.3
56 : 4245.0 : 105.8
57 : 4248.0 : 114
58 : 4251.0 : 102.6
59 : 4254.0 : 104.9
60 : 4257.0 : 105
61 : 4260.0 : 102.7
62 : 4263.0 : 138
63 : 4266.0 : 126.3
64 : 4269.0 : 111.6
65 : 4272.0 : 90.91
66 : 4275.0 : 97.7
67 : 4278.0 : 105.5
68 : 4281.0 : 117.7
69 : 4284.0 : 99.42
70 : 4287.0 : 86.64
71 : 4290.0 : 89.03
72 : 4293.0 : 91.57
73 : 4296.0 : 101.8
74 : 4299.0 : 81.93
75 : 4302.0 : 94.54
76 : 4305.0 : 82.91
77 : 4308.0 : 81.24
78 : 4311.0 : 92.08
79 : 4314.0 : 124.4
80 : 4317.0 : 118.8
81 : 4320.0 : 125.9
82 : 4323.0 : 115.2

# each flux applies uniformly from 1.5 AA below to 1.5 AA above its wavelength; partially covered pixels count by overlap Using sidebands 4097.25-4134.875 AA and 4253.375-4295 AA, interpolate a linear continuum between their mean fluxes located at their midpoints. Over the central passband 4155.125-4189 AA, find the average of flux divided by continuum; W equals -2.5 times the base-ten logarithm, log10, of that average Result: 0.082 mag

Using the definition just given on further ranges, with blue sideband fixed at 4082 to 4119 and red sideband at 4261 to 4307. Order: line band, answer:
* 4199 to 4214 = -0.05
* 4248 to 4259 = -0.05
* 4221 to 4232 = 0.05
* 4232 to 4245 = -0.09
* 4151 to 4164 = 0.06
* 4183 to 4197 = 0.09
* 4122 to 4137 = 0.07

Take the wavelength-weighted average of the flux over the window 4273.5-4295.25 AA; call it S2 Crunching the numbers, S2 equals 98.3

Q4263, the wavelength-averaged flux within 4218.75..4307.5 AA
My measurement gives 102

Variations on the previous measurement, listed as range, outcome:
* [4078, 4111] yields 97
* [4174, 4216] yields 96.7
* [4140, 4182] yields 91.4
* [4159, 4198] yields 91.2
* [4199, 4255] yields 105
